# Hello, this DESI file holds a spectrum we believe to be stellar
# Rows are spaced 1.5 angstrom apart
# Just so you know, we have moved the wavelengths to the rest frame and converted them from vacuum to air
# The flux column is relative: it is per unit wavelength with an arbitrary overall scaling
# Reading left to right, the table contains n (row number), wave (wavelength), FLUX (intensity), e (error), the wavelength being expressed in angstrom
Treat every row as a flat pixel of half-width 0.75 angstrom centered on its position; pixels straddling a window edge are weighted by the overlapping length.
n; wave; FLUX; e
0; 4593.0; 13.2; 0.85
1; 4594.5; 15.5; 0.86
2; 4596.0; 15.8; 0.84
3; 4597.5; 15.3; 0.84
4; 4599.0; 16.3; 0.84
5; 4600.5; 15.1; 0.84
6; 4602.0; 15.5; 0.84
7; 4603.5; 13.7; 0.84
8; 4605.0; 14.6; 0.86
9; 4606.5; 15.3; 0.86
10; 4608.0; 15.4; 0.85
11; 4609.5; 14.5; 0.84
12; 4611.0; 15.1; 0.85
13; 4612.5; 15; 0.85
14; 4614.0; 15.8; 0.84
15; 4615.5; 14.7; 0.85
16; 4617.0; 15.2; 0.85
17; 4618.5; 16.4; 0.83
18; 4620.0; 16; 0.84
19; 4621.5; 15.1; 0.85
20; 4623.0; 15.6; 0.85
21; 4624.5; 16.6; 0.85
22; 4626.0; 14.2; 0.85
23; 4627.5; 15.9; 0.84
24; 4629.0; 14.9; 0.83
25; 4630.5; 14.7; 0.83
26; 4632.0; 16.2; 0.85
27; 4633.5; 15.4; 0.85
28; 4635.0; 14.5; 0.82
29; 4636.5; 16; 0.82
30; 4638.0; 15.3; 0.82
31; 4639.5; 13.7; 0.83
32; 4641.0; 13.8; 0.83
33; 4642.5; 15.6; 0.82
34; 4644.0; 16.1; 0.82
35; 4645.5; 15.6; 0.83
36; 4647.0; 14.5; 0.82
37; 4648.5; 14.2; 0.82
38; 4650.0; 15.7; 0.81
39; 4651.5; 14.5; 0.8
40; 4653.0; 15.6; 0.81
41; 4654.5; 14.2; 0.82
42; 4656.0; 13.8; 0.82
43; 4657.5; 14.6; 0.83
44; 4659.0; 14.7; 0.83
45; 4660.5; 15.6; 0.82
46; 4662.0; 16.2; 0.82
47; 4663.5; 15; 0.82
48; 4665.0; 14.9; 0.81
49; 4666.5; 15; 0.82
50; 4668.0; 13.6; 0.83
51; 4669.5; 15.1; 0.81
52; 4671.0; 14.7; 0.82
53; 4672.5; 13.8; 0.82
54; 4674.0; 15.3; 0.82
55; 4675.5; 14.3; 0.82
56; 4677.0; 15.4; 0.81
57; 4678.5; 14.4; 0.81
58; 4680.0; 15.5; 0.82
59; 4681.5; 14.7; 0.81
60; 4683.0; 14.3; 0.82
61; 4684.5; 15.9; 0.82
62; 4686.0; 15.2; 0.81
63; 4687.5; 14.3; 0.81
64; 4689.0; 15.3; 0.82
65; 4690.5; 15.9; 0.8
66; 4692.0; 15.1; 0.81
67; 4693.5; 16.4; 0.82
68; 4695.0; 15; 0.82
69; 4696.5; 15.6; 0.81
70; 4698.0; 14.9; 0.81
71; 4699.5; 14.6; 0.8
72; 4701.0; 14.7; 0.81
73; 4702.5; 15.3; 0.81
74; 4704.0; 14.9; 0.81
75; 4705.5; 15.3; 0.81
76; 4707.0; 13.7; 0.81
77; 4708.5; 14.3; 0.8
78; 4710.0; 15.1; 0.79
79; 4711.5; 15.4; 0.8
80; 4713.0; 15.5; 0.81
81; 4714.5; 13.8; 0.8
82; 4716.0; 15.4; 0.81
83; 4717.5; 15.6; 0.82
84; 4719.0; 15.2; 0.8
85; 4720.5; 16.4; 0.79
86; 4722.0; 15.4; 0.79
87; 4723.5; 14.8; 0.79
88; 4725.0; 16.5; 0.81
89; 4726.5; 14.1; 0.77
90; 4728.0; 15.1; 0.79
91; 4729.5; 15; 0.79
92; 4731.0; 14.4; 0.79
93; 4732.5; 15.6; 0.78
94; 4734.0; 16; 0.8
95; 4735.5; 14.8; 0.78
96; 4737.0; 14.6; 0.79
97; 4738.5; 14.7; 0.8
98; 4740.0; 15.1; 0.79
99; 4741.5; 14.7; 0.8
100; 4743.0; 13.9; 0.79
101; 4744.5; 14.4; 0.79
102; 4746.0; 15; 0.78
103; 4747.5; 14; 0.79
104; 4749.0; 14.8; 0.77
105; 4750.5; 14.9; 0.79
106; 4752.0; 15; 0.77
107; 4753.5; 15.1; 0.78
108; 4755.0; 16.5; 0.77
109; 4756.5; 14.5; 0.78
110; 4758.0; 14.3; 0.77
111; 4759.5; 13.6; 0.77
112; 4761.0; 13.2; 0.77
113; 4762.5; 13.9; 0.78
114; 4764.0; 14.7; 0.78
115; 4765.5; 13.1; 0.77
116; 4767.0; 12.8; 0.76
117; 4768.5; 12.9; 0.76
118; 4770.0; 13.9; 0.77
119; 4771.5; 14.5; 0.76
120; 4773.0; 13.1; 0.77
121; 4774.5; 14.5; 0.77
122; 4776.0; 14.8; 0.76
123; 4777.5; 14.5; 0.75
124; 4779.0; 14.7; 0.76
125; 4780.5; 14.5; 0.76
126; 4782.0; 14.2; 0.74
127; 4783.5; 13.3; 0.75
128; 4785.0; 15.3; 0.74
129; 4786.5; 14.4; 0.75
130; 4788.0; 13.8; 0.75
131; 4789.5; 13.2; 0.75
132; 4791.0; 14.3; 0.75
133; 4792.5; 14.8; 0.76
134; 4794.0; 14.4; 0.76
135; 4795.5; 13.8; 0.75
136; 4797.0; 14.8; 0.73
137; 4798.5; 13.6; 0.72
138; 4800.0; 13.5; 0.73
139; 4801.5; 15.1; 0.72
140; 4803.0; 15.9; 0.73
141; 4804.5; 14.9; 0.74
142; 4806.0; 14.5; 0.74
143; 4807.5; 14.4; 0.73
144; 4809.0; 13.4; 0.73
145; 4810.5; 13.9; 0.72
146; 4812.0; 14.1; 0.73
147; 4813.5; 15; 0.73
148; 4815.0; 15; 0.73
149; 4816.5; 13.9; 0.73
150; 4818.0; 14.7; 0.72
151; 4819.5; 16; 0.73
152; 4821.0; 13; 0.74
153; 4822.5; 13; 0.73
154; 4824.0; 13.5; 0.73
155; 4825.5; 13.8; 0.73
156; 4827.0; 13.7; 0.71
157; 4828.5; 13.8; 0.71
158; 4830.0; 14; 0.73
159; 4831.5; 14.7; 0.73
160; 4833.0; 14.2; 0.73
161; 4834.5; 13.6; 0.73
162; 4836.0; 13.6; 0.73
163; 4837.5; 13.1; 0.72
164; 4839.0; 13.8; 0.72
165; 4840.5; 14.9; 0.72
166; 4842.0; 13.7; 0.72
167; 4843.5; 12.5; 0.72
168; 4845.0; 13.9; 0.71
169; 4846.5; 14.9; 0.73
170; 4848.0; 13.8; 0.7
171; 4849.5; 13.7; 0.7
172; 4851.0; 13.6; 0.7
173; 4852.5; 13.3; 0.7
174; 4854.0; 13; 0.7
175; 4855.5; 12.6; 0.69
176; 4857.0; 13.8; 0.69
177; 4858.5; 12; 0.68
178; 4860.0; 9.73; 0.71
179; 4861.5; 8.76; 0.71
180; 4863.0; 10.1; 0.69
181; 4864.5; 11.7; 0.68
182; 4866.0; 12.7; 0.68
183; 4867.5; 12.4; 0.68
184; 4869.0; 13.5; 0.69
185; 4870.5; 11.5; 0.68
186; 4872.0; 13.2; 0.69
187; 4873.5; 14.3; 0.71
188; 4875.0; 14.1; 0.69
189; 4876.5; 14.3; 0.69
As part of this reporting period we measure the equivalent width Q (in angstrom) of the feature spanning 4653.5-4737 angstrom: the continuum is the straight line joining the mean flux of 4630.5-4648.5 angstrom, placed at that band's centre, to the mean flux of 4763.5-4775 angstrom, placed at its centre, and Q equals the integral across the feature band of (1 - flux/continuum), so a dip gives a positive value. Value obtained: -3.1 angstrom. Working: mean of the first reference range 15.1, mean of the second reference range 13.6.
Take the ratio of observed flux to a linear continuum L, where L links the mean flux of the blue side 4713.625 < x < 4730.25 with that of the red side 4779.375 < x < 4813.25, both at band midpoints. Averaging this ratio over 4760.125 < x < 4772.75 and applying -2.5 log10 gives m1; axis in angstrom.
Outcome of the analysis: 0.08 mag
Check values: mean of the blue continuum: 15.2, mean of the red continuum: 14.3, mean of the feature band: 13.6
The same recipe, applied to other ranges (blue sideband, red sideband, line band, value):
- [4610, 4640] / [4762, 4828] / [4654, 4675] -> 0.02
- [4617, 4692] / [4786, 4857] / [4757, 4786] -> 0.03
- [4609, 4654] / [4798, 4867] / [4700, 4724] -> -0.04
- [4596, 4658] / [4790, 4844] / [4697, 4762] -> -0.02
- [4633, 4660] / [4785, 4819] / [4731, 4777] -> 0.01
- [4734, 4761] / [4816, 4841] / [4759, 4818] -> 0.01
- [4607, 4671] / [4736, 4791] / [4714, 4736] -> -0.05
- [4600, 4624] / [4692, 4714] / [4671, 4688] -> 0.02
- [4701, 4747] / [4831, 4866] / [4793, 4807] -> -0.06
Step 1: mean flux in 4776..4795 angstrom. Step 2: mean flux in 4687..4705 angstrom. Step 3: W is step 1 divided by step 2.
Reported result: 0.9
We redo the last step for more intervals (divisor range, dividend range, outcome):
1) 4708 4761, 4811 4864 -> 0.90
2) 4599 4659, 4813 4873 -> 0.88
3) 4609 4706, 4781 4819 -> 0.95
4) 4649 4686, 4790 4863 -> 0.92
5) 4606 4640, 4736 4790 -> 0.93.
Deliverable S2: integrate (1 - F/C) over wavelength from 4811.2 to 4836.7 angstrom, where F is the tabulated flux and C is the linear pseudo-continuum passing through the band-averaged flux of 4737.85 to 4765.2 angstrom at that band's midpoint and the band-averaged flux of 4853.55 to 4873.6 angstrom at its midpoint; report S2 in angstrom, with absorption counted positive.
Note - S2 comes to -2.3 angstrom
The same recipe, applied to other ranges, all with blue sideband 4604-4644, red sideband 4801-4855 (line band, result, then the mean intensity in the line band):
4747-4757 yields -0.4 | 15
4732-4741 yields -0.3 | 15.1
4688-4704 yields -0.5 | 15.2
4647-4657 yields 0.3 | 14.7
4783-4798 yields 0.0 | 14.2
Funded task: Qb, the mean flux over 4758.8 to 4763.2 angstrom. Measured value 13.6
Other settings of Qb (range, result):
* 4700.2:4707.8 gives 14.8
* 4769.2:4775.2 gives 14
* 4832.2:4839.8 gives 13.7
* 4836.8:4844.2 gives 13.6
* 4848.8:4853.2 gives 13.5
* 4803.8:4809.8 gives 14.3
